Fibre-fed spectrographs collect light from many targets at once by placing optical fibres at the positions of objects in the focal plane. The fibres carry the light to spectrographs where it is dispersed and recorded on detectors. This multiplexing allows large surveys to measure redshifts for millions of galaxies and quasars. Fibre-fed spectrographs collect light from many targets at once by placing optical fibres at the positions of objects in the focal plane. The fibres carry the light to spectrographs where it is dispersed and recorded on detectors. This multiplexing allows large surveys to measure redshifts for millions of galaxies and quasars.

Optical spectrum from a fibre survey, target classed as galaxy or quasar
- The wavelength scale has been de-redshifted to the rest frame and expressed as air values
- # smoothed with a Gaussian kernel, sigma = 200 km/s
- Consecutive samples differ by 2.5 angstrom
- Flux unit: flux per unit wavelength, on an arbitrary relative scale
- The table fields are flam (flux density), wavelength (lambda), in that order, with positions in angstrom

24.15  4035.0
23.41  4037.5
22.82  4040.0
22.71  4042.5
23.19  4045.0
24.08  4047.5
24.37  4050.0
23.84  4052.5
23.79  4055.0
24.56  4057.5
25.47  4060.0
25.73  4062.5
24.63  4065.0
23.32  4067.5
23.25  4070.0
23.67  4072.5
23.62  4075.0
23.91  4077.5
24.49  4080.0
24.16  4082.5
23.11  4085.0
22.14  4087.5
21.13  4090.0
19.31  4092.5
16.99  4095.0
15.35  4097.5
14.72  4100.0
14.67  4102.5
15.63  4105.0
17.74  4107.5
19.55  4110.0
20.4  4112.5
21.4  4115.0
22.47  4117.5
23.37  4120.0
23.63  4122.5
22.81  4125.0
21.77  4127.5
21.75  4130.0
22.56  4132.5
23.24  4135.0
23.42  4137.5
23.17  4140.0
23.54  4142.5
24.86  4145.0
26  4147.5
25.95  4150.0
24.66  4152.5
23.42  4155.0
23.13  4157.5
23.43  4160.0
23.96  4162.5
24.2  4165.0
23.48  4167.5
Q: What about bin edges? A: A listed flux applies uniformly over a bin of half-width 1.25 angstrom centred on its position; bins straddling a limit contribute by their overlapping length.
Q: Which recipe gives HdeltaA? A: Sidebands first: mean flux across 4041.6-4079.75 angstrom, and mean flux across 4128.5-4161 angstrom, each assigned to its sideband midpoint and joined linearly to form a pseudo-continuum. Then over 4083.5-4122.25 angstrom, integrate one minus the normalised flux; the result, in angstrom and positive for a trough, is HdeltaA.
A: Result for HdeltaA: 7.38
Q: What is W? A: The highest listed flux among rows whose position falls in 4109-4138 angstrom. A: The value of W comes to 23.63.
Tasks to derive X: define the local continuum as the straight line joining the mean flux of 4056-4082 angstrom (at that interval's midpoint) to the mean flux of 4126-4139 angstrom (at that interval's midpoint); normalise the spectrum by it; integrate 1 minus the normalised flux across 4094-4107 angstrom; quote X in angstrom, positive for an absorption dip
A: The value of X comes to 4.4 angstrom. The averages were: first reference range 24.3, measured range 15.6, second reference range 22.6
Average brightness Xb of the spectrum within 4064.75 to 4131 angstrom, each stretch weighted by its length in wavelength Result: 21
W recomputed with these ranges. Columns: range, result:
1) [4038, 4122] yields 25.73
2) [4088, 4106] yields 21.13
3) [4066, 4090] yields 24.49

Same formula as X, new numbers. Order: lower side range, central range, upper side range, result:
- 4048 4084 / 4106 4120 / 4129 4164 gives 2.02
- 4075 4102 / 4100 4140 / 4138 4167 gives 2.75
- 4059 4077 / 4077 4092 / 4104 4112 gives -0.88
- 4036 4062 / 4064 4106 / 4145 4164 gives 5.61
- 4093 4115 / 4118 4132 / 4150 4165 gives -1.99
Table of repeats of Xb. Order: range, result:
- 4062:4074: 24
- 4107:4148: 22.5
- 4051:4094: 23.5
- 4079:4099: 20.7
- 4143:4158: 24.7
